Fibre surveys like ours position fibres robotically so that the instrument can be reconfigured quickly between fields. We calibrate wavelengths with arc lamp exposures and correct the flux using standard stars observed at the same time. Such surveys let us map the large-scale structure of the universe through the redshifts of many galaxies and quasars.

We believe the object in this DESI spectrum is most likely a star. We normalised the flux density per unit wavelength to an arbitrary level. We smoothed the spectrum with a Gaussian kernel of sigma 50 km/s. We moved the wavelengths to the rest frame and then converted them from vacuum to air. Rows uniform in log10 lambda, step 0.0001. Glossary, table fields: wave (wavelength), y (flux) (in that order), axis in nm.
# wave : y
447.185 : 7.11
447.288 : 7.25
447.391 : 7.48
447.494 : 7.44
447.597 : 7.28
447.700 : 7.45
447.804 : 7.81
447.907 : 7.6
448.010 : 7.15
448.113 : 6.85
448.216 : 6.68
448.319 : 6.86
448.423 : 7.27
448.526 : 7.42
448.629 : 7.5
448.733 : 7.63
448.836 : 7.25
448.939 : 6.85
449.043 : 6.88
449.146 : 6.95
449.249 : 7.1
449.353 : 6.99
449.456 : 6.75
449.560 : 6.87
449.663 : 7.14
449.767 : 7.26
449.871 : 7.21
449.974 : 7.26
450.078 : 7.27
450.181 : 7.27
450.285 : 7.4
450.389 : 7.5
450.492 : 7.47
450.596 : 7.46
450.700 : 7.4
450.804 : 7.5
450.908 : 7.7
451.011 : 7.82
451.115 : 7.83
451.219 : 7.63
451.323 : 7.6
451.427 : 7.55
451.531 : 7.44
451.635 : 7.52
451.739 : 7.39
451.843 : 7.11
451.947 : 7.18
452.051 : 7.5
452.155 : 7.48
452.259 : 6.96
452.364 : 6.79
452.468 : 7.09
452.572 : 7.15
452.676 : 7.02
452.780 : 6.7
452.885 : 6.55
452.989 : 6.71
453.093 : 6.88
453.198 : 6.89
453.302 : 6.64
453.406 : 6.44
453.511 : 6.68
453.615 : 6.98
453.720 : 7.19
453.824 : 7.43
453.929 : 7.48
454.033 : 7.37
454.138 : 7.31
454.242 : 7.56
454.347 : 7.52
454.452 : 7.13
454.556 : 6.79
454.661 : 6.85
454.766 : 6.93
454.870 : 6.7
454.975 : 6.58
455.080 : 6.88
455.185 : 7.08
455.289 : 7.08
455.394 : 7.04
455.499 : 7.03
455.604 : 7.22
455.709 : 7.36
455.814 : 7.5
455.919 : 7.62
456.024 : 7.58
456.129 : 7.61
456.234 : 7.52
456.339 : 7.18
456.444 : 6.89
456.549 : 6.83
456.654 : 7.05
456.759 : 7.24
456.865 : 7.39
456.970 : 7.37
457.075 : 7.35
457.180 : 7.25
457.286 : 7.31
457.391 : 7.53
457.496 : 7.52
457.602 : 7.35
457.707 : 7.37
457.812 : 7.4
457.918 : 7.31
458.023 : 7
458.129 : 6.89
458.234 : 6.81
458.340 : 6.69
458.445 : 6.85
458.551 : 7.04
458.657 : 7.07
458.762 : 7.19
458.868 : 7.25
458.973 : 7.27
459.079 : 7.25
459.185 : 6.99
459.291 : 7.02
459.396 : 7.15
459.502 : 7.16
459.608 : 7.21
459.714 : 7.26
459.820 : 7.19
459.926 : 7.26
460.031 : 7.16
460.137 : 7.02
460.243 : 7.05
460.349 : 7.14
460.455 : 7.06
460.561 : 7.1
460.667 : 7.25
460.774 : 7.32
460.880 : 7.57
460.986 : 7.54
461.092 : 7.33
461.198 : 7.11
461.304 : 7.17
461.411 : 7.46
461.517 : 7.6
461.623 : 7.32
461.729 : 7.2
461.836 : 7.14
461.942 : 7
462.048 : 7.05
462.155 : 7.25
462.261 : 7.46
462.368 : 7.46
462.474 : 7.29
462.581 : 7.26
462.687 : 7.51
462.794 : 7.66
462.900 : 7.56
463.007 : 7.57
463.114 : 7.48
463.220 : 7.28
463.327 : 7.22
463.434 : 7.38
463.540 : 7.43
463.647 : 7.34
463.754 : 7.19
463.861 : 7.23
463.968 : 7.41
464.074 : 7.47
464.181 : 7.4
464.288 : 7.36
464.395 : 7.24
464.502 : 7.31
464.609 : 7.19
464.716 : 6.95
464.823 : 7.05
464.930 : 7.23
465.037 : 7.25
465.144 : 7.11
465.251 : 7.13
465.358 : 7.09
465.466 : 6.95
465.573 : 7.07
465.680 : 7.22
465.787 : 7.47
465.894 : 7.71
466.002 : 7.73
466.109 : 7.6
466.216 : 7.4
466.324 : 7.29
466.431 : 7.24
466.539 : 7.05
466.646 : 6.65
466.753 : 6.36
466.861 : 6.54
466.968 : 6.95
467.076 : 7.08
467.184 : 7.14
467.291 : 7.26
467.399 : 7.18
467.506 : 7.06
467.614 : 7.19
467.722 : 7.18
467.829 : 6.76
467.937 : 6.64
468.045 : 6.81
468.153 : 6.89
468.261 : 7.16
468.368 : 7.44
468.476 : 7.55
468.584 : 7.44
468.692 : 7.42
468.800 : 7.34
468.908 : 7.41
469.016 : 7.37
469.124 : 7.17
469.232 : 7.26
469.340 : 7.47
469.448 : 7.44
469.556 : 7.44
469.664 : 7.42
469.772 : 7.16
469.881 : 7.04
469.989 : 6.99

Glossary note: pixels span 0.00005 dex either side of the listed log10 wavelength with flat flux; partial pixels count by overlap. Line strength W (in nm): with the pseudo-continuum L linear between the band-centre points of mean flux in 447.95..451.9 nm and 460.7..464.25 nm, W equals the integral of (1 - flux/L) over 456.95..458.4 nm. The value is 0.02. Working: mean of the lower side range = 7.28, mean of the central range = 7.22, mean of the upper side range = 7.35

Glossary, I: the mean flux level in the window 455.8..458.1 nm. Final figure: 7.32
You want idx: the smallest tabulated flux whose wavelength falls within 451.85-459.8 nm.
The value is 6.44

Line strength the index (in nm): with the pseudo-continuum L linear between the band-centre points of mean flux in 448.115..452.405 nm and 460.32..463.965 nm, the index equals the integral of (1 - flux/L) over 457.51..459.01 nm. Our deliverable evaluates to 0.04 nm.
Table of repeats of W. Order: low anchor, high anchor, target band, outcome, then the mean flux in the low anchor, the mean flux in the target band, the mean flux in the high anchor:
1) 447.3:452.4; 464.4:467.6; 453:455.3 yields 0.08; 7.3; 7.01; 7.15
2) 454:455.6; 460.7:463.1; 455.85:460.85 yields 0.00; 7.06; 7.2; 7.35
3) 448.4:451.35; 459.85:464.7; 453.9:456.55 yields 0.05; 7.32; 7.18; 7.3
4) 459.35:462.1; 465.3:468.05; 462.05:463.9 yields -0.05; 7.22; 7.38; 7.1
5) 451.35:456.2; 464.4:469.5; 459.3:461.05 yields -0.02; 7.12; 7.21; 7.18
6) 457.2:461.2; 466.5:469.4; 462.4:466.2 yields -0.10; 7.19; 7.33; 7.11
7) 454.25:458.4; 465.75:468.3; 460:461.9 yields -0.03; 7.18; 7.25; 7.09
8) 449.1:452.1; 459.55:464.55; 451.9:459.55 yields 0.21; 7.35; 7.12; 7.3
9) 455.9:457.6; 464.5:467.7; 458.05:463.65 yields 0.01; 7.32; 7.23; 7.15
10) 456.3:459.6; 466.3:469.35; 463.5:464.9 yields -0.03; 7.16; 7.27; 7.11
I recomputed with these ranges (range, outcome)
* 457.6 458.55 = 7.06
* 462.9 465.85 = 7.27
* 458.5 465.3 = 7.26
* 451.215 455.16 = 7.09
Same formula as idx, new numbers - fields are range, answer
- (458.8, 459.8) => 6.99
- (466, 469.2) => 6.36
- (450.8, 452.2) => 7.11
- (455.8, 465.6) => 6.69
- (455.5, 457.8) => 6.83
